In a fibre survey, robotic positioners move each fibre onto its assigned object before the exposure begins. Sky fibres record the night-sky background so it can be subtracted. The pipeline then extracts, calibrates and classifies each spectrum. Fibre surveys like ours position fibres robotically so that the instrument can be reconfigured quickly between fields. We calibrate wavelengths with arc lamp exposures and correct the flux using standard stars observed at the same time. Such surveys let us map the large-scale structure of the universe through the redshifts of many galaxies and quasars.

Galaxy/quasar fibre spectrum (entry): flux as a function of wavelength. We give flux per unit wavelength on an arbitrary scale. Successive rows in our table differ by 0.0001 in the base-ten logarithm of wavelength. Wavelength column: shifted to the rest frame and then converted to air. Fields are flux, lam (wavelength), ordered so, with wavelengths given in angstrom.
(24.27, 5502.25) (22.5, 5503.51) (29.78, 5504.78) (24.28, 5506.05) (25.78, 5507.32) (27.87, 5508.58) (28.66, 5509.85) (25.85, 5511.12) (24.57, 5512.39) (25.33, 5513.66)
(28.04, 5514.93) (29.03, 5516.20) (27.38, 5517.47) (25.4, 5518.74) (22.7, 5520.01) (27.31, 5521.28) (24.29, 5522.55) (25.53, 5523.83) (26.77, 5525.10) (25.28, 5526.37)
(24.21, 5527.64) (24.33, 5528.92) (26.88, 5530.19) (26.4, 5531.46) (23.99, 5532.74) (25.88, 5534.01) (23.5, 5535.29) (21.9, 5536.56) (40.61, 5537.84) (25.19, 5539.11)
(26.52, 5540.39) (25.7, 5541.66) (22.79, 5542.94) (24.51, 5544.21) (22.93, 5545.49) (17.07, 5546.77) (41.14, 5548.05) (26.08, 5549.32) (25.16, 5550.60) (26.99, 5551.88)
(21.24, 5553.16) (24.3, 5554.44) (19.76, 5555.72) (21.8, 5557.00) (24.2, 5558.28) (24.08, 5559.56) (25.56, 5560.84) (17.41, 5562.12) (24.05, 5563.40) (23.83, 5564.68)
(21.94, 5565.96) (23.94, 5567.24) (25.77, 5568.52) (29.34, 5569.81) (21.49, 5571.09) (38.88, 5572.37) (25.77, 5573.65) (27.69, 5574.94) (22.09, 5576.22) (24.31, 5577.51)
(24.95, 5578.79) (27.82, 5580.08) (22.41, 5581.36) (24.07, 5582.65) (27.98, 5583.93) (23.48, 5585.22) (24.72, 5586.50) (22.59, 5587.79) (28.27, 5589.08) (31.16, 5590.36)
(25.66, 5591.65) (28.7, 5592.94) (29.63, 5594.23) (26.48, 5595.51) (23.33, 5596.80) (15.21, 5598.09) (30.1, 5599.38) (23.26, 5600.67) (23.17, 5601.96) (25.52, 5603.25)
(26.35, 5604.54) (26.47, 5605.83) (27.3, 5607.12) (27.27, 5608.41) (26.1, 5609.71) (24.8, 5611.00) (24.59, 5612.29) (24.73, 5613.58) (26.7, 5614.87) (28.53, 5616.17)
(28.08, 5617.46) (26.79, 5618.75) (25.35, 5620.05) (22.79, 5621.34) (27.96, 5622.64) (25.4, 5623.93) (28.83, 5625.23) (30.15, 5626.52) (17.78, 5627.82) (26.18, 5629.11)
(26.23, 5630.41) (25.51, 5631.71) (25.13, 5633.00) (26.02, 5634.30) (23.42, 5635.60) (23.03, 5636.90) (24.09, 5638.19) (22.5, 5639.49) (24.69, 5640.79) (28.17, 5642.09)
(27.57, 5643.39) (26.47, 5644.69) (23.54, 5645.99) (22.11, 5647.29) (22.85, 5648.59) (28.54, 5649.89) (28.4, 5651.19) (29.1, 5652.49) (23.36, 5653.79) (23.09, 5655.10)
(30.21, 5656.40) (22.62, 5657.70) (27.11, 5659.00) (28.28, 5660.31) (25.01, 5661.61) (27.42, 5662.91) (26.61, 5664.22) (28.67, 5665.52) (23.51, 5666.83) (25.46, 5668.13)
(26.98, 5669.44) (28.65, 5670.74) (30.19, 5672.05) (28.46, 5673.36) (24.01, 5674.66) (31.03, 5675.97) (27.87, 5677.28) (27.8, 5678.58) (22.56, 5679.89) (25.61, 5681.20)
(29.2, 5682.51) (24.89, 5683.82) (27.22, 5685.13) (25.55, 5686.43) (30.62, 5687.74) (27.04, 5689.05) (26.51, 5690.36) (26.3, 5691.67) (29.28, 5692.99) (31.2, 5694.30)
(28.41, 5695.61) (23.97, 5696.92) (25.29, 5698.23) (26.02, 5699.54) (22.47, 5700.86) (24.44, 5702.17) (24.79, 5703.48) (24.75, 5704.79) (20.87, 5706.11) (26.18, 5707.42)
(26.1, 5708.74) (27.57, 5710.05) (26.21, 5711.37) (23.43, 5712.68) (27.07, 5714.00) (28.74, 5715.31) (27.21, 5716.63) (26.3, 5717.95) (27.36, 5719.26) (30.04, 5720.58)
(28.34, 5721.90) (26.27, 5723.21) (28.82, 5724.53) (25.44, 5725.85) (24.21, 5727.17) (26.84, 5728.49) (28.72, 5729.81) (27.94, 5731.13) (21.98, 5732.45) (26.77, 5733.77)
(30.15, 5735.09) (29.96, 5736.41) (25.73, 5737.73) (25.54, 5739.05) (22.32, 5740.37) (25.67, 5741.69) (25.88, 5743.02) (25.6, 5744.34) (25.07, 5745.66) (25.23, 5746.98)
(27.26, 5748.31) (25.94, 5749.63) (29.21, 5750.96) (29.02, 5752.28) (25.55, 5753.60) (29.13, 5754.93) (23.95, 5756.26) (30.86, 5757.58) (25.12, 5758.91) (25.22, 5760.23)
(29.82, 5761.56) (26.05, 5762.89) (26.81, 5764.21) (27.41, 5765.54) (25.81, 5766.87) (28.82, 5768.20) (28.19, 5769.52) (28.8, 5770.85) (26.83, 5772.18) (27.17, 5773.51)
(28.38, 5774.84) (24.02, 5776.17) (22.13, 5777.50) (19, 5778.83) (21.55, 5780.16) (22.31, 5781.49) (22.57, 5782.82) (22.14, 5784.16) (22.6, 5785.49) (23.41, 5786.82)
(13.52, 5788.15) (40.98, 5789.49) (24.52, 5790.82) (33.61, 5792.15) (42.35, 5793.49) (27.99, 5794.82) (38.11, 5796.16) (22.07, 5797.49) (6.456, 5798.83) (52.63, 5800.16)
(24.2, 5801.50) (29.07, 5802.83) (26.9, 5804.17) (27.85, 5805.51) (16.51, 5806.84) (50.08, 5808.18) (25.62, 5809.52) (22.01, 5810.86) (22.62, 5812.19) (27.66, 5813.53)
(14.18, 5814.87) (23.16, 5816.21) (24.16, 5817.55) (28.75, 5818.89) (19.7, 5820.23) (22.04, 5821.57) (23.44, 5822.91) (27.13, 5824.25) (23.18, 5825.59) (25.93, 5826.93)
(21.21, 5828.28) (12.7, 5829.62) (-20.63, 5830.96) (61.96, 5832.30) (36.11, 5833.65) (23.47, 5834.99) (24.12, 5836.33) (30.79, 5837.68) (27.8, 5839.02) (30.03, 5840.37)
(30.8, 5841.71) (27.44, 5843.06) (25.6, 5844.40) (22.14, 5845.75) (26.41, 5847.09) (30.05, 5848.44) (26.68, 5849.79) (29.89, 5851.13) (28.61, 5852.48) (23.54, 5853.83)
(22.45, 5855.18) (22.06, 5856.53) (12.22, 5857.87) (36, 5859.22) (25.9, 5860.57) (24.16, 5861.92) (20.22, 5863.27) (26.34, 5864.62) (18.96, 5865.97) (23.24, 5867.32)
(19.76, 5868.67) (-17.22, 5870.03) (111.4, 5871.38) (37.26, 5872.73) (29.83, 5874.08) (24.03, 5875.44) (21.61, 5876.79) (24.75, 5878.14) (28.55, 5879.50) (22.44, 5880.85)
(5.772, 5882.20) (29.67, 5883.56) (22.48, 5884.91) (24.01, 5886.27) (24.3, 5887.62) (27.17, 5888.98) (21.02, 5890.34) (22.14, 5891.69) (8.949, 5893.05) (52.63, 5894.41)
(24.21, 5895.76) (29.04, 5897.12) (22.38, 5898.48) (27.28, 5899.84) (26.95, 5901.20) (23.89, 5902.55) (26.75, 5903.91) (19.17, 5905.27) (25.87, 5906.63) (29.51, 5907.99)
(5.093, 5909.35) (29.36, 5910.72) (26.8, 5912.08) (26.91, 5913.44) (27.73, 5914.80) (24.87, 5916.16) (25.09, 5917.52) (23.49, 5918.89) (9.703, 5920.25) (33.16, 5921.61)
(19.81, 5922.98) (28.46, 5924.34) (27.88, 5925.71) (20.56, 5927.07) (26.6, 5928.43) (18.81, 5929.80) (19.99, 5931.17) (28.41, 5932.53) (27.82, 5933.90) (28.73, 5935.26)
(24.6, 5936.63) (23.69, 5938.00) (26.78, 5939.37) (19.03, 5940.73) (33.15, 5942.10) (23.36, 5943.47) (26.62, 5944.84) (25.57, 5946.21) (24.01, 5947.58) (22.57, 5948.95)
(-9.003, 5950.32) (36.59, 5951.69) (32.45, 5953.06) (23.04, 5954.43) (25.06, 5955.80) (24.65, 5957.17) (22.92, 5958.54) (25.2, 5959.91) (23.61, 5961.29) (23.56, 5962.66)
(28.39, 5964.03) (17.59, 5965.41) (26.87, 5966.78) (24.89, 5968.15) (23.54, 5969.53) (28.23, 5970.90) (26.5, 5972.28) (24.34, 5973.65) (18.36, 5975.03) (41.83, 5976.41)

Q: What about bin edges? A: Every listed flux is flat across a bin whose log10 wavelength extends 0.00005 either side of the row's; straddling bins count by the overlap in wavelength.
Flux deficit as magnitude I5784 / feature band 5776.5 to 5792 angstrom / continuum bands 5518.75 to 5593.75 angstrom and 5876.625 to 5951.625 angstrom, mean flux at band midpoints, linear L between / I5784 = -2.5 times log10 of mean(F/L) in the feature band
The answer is 0.043 mag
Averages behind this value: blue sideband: 25.4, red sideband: 23.9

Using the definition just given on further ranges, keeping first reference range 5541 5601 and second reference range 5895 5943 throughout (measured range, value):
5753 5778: -0.08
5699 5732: -0.05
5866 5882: -0.15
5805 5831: 0.09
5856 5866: 0.05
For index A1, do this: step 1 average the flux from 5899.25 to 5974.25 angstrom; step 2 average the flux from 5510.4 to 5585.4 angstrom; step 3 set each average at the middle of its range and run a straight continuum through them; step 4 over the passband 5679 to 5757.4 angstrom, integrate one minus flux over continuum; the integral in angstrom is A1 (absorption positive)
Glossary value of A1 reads -4.9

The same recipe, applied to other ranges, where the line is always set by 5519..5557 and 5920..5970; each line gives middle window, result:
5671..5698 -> -2.6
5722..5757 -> -2.4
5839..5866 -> -1.4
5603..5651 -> -1.0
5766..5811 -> -4.5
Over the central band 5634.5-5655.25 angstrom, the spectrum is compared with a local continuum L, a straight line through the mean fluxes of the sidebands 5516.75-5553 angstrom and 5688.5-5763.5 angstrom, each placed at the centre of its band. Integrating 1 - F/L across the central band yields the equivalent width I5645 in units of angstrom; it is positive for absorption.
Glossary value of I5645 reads 0.88 angstrom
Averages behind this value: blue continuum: 25.9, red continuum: 26.5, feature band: 25.1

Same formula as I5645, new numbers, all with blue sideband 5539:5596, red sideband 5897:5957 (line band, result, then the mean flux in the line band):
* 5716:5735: -1.6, 27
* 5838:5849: -1.4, 27.6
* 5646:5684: -2.3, 26.5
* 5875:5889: 0.8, 23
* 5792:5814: -4.0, 29.1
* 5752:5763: -1.1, 27.2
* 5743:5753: -0.8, 26.7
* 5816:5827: 0.2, 24.1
